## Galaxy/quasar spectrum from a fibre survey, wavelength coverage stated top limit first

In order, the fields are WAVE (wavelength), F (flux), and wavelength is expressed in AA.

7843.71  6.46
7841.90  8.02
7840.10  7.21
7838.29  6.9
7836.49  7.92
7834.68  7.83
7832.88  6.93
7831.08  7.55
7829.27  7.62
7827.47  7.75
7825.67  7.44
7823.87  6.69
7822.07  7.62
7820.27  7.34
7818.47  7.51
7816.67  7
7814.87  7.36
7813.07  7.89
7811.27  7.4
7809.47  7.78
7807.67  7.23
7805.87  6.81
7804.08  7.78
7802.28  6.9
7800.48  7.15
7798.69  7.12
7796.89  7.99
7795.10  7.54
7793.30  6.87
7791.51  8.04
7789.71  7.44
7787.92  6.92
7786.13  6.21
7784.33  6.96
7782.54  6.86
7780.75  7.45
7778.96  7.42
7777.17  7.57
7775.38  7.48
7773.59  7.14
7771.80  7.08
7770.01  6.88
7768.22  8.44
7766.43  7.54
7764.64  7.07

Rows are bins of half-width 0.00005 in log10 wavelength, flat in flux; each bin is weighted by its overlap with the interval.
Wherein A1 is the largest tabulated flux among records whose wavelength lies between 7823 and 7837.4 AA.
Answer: 7.92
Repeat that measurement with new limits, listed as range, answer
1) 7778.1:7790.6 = 7.45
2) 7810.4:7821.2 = 7.89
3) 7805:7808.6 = 7.23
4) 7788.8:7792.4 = 8.04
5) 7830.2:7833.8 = 7.55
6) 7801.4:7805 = 7.78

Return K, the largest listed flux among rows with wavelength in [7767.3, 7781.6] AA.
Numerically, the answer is 8.44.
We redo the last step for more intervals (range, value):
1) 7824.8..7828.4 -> 7.75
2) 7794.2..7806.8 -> 7.99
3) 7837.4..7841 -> 7.21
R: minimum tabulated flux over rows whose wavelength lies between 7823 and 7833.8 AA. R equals 6.69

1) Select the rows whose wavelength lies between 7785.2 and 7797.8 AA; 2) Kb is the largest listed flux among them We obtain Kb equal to 8.04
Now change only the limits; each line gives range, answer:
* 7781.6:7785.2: 6.96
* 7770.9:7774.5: 7.14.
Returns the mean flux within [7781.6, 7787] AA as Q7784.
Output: 6.68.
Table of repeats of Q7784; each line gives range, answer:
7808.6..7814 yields 7.68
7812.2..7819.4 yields 7.44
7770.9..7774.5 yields 7.11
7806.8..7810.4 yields 7.5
